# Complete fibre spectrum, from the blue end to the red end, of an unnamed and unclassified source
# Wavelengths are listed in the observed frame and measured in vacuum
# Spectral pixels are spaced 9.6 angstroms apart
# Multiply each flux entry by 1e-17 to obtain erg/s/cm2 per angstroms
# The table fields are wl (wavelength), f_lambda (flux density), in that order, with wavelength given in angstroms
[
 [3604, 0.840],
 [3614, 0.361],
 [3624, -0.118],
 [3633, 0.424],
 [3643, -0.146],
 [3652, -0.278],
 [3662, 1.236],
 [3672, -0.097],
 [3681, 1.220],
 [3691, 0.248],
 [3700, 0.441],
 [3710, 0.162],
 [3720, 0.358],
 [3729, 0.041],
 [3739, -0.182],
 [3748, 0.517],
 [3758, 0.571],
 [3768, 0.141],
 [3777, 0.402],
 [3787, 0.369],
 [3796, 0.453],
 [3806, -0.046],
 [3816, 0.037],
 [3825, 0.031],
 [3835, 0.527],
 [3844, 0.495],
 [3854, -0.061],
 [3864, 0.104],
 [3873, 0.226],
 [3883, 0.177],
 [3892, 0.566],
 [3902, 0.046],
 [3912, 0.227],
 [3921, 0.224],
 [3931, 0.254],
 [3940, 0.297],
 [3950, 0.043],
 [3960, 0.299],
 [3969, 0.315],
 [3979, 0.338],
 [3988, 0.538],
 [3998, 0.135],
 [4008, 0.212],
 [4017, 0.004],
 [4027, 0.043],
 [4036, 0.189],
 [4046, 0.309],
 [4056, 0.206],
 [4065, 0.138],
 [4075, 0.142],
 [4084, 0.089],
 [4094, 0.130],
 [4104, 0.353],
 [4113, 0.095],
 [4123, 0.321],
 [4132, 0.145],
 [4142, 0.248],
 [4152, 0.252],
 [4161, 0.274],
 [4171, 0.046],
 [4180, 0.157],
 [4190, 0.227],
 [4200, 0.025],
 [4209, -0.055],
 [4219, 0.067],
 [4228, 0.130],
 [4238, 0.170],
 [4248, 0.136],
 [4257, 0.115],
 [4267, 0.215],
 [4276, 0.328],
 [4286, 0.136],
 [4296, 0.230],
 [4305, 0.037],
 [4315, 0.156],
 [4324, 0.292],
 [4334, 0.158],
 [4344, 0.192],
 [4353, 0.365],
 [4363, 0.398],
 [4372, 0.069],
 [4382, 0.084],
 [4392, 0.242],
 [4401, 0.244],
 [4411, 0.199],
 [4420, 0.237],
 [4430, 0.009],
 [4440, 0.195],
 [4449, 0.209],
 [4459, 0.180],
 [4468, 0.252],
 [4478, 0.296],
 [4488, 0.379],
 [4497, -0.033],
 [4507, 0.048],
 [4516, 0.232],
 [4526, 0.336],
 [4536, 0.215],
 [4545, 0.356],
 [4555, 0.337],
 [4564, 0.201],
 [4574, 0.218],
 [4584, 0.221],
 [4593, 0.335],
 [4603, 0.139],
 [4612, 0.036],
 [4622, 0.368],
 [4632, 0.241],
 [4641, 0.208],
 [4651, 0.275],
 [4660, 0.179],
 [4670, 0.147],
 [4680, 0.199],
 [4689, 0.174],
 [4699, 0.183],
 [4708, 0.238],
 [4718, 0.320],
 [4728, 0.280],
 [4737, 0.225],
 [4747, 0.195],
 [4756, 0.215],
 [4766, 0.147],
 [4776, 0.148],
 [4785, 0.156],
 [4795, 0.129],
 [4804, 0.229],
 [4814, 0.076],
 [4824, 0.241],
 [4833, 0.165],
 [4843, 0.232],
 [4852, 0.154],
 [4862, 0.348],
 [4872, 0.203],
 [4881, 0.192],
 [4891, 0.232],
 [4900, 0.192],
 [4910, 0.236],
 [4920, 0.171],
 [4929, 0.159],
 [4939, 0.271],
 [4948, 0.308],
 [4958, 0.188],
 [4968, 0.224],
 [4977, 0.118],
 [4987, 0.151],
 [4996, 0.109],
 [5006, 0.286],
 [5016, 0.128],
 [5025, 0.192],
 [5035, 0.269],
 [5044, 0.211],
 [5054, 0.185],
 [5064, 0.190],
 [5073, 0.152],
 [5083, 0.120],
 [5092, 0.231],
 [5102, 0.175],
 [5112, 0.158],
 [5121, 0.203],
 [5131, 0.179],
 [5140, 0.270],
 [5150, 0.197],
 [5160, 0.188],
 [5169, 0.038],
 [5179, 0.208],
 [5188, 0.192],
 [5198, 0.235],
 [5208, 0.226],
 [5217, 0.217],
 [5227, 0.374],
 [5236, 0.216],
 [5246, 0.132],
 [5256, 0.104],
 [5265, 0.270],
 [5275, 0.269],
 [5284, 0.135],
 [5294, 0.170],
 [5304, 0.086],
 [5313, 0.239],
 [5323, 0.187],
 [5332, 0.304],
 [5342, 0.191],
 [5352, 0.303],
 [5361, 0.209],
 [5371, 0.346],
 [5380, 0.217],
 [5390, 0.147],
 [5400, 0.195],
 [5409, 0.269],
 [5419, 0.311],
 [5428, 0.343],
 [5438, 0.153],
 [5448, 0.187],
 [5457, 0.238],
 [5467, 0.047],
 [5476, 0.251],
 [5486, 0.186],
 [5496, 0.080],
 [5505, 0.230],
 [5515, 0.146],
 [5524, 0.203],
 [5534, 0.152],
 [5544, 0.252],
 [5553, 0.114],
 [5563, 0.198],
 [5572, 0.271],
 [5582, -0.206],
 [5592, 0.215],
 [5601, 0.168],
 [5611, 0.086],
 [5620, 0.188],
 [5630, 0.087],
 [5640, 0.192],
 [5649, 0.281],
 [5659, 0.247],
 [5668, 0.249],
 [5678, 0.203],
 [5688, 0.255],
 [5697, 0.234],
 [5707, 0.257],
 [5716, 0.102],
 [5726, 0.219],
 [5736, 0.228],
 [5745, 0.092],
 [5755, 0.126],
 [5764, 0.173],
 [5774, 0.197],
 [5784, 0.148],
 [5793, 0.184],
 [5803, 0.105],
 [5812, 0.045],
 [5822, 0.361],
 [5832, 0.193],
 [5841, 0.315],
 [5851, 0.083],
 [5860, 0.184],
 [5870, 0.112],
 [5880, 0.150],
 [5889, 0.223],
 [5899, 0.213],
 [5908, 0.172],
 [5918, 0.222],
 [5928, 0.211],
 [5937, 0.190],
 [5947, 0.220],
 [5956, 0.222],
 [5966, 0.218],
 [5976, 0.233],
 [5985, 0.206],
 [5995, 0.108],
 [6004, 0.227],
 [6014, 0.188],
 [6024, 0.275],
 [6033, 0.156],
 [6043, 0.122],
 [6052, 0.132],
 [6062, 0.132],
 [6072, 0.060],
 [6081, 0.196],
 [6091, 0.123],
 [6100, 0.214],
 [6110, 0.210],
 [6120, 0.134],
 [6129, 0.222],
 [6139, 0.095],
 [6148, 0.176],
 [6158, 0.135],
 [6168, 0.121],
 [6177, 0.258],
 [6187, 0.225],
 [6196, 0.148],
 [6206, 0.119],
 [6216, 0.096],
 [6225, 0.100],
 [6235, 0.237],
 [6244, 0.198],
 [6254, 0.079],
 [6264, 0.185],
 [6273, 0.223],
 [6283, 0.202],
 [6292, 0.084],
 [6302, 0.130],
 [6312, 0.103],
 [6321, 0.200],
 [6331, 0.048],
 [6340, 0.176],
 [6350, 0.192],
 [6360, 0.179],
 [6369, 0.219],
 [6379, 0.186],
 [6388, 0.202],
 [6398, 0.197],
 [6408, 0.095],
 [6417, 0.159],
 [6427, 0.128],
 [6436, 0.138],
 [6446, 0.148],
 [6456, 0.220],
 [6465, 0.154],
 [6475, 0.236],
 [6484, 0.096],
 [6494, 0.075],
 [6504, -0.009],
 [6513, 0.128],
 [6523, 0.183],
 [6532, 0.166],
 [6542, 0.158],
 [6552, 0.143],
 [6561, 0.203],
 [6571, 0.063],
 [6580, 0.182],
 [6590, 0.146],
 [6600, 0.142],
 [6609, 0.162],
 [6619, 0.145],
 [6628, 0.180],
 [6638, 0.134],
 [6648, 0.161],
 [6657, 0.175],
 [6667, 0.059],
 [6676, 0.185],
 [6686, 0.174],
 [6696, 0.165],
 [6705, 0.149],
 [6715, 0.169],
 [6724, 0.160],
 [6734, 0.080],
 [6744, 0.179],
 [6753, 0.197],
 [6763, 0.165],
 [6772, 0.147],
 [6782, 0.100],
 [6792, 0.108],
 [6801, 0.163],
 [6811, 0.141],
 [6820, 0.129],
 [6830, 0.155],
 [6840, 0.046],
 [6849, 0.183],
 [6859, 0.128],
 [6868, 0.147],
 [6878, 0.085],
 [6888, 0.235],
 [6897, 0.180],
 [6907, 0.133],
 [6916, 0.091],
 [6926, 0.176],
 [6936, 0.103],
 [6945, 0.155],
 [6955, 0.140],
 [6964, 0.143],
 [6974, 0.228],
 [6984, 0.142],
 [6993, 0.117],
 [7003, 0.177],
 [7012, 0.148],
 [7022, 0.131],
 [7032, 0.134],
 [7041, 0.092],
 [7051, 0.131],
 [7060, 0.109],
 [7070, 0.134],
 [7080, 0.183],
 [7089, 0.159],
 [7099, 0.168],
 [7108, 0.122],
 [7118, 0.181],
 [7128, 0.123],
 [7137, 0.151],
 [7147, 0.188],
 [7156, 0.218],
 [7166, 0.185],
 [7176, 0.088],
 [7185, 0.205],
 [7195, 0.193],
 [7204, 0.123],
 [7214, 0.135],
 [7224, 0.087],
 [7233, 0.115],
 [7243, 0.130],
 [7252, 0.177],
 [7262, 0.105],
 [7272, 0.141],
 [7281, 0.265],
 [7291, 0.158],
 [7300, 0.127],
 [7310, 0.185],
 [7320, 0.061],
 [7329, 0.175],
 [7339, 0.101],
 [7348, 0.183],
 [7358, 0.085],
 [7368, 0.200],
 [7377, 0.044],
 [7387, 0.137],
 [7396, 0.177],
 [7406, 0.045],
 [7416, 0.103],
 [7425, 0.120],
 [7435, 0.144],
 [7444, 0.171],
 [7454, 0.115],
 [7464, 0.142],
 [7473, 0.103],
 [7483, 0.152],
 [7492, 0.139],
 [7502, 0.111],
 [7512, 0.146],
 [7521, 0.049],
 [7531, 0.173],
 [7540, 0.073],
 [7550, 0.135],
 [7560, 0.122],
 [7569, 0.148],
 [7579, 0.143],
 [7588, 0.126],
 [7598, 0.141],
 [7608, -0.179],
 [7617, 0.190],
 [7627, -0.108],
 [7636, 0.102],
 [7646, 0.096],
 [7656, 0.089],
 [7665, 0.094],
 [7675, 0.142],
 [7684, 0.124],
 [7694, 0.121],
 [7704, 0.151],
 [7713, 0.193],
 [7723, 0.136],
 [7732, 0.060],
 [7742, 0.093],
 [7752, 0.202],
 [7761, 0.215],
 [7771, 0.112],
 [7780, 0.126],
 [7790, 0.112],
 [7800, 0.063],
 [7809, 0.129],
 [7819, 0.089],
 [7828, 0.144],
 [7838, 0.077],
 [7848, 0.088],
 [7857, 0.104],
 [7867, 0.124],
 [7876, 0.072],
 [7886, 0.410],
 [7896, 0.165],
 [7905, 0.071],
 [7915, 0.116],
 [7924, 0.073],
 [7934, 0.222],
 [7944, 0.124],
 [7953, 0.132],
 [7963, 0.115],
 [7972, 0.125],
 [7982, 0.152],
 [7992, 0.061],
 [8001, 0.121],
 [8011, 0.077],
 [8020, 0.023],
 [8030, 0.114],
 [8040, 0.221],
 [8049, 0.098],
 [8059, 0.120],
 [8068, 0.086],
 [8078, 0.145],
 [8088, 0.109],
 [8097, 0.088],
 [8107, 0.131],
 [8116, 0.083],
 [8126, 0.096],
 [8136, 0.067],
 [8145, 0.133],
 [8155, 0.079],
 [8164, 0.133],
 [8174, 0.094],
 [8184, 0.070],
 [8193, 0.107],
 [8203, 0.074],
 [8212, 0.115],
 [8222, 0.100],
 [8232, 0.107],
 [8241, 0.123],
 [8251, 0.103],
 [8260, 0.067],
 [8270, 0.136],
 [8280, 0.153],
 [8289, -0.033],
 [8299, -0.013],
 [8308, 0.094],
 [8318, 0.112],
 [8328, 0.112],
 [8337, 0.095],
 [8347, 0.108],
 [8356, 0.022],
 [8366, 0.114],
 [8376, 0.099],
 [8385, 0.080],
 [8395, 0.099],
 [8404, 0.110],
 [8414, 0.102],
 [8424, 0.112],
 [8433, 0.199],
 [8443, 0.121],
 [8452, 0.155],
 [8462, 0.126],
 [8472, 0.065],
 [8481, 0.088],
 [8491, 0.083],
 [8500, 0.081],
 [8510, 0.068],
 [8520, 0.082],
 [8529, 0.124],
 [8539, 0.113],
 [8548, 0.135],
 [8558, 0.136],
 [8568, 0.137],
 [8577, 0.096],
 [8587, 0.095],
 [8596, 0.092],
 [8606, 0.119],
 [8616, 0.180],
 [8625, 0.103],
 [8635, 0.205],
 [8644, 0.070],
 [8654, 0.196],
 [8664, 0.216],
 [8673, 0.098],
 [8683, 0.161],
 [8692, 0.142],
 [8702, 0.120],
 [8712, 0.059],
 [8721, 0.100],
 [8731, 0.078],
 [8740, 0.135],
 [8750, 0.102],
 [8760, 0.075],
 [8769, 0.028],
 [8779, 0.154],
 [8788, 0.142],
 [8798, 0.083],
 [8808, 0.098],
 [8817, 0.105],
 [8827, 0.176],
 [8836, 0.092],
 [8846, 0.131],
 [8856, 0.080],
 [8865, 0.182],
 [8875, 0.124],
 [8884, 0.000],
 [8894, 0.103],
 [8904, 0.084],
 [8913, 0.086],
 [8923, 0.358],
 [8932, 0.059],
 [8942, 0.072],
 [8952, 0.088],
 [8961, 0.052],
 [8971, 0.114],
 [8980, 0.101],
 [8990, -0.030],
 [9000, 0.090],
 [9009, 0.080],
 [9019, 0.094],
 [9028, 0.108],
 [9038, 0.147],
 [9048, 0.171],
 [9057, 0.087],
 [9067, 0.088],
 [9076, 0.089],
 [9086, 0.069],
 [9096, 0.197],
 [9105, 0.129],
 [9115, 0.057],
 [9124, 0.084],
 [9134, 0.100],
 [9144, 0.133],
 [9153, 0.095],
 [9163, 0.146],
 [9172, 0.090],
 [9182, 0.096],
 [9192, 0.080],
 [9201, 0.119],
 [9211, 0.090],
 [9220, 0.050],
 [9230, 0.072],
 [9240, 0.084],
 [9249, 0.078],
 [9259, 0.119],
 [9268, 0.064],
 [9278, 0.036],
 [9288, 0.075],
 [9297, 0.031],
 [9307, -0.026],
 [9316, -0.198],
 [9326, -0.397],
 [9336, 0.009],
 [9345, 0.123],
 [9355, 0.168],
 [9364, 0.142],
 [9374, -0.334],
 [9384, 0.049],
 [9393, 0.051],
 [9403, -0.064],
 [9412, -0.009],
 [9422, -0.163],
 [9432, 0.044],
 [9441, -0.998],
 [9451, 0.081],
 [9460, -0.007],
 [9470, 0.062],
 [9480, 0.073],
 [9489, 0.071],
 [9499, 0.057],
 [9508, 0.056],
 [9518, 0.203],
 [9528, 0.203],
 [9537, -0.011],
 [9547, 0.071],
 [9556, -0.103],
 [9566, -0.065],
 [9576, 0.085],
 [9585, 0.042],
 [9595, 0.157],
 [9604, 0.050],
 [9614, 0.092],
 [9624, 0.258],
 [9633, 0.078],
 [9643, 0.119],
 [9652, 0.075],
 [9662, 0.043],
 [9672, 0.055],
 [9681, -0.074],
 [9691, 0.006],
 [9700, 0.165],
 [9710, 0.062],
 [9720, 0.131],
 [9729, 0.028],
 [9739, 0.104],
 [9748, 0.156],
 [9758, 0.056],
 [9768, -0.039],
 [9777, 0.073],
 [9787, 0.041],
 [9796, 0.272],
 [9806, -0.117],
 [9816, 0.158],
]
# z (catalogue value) 0.20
